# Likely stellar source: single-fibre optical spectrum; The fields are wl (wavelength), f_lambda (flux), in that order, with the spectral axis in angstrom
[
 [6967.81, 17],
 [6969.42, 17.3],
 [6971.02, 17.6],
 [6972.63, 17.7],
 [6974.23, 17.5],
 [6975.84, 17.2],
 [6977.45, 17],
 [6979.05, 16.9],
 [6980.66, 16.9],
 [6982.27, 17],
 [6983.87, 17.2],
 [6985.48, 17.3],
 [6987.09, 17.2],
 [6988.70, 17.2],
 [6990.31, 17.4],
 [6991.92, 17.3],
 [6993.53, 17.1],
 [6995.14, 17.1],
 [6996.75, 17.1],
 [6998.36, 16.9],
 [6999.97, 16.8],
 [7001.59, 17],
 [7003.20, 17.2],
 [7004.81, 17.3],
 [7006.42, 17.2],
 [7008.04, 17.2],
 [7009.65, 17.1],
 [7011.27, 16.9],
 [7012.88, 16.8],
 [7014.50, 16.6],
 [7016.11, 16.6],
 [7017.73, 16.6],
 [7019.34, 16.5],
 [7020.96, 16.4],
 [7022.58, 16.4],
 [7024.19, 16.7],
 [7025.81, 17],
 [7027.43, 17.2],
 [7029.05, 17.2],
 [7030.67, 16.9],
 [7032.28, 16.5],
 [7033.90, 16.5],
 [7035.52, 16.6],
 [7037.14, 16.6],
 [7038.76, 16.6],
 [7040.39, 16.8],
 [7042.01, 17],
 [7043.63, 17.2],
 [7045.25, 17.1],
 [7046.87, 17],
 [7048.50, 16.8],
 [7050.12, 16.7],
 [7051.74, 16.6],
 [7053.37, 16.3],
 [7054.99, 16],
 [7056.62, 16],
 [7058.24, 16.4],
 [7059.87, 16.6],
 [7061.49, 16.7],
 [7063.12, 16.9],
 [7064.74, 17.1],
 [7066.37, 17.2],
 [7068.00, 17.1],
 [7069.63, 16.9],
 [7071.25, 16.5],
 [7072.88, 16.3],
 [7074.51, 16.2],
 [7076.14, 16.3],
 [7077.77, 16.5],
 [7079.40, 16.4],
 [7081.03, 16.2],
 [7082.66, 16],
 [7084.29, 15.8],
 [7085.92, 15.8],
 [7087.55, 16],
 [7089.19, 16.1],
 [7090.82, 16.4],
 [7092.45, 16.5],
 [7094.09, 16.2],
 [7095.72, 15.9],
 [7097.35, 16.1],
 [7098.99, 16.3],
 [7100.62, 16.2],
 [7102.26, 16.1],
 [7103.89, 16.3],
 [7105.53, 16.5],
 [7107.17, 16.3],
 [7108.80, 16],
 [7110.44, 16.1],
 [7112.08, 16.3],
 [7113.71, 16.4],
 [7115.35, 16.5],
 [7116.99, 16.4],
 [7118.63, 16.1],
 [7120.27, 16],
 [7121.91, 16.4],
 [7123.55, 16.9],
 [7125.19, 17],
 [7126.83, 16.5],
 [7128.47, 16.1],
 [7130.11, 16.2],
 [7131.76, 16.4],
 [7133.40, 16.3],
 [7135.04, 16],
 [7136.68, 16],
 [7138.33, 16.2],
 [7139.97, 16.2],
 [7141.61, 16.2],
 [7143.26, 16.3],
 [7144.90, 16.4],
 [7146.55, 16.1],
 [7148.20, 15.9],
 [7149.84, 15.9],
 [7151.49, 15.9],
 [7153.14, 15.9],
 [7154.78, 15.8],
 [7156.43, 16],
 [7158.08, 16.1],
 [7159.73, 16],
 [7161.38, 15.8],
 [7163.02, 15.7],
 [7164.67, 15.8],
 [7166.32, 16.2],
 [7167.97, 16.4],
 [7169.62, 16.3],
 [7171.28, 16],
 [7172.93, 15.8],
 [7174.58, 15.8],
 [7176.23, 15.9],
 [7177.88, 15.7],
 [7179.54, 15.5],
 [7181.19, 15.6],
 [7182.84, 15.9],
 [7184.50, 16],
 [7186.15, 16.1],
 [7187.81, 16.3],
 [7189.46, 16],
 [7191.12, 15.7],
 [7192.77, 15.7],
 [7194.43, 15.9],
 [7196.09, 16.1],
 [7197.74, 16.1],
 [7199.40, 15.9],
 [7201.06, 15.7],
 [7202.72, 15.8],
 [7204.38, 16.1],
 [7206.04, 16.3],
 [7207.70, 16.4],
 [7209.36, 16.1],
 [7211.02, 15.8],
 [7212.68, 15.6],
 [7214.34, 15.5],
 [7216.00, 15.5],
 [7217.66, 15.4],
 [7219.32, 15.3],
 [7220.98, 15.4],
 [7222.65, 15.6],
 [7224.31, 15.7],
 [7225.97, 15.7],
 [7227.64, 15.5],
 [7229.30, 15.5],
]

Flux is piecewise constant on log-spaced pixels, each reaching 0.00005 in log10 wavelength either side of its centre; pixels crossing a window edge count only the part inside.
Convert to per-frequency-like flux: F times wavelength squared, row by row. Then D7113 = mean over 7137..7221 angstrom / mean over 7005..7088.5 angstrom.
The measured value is 1.0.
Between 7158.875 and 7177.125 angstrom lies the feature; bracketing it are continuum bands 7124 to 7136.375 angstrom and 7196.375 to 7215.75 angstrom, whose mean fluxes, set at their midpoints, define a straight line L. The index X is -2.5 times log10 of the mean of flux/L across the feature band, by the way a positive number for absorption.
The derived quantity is 0.01 mag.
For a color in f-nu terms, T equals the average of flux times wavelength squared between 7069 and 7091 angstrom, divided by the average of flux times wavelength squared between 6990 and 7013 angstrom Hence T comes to 1.0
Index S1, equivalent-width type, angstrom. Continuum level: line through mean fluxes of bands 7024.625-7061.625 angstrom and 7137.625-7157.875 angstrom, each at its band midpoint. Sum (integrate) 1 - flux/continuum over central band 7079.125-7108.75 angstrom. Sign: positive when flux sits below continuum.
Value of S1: 0.4 angstrom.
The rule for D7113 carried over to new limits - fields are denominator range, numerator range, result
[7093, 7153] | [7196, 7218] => 1.00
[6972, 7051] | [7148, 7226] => 0.98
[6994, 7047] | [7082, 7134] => 0.99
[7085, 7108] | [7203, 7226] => 1.01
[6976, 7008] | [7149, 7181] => 0.98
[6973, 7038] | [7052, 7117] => 0.99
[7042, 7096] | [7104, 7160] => 1.00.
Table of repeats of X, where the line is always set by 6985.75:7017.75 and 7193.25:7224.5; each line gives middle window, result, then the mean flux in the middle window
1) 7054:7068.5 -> 0.00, 16.7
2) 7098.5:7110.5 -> 0.01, 16.2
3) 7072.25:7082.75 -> 0.02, 16.3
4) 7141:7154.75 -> 0.01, 16.1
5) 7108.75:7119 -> 0.01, 16.3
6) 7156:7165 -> 0.01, 15.9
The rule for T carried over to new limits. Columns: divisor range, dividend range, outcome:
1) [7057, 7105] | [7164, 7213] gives 1.00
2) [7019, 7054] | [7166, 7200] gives 0.99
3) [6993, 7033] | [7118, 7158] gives 0.99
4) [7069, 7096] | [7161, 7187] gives 1.01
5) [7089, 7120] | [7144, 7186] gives 1.00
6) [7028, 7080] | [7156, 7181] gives 0.99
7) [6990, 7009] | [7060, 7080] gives 0.99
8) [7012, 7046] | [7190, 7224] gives 0.99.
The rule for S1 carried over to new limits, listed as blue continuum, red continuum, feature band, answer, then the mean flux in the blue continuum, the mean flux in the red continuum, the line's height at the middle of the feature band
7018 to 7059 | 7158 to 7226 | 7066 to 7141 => 0.15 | 16.7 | 15.9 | 16.3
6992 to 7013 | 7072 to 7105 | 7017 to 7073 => -0.29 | 17.1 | 16.2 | 16.6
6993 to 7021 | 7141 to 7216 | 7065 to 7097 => 0.31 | 16.9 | 15.9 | 16.5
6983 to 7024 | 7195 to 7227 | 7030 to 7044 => 0.04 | 17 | 15.8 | 16.8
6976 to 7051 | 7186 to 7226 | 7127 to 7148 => 0.02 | 16.9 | 15.8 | 16.2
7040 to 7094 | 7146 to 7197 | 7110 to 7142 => -0.25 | 16.5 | 15.9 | 16.2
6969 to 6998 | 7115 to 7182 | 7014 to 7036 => 0.31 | 17.2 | 16.1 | 16.9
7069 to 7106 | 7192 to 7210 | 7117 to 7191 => 0.08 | 16.2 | 16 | 16.1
